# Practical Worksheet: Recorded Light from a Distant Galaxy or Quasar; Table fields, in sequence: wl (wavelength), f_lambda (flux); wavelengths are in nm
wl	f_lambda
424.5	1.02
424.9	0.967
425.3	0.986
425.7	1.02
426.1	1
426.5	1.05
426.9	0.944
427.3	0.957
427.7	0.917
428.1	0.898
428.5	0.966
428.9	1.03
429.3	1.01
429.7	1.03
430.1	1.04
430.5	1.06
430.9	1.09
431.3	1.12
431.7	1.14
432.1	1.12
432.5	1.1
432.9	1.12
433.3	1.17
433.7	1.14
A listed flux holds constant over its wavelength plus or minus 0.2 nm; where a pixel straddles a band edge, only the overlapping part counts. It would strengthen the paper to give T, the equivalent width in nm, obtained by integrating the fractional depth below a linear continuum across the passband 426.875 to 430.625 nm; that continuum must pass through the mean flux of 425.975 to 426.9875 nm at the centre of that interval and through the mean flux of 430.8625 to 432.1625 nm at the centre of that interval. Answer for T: 0.25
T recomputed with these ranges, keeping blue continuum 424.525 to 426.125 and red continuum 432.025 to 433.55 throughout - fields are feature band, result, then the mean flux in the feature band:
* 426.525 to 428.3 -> 0.16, 0.941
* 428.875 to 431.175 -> 0.07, 1.05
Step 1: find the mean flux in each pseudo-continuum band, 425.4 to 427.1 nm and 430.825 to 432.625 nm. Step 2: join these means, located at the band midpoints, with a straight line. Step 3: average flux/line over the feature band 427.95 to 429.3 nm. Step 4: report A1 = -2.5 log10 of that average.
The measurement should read 0.08 mag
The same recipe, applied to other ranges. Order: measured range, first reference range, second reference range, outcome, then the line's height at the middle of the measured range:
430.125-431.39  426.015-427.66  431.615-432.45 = 0.01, 1.09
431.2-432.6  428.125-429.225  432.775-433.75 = -0.02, 1.1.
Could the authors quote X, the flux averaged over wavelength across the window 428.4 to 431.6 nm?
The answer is 1.05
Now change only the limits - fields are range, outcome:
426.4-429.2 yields 0.965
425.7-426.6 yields 1.02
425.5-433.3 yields 1.04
